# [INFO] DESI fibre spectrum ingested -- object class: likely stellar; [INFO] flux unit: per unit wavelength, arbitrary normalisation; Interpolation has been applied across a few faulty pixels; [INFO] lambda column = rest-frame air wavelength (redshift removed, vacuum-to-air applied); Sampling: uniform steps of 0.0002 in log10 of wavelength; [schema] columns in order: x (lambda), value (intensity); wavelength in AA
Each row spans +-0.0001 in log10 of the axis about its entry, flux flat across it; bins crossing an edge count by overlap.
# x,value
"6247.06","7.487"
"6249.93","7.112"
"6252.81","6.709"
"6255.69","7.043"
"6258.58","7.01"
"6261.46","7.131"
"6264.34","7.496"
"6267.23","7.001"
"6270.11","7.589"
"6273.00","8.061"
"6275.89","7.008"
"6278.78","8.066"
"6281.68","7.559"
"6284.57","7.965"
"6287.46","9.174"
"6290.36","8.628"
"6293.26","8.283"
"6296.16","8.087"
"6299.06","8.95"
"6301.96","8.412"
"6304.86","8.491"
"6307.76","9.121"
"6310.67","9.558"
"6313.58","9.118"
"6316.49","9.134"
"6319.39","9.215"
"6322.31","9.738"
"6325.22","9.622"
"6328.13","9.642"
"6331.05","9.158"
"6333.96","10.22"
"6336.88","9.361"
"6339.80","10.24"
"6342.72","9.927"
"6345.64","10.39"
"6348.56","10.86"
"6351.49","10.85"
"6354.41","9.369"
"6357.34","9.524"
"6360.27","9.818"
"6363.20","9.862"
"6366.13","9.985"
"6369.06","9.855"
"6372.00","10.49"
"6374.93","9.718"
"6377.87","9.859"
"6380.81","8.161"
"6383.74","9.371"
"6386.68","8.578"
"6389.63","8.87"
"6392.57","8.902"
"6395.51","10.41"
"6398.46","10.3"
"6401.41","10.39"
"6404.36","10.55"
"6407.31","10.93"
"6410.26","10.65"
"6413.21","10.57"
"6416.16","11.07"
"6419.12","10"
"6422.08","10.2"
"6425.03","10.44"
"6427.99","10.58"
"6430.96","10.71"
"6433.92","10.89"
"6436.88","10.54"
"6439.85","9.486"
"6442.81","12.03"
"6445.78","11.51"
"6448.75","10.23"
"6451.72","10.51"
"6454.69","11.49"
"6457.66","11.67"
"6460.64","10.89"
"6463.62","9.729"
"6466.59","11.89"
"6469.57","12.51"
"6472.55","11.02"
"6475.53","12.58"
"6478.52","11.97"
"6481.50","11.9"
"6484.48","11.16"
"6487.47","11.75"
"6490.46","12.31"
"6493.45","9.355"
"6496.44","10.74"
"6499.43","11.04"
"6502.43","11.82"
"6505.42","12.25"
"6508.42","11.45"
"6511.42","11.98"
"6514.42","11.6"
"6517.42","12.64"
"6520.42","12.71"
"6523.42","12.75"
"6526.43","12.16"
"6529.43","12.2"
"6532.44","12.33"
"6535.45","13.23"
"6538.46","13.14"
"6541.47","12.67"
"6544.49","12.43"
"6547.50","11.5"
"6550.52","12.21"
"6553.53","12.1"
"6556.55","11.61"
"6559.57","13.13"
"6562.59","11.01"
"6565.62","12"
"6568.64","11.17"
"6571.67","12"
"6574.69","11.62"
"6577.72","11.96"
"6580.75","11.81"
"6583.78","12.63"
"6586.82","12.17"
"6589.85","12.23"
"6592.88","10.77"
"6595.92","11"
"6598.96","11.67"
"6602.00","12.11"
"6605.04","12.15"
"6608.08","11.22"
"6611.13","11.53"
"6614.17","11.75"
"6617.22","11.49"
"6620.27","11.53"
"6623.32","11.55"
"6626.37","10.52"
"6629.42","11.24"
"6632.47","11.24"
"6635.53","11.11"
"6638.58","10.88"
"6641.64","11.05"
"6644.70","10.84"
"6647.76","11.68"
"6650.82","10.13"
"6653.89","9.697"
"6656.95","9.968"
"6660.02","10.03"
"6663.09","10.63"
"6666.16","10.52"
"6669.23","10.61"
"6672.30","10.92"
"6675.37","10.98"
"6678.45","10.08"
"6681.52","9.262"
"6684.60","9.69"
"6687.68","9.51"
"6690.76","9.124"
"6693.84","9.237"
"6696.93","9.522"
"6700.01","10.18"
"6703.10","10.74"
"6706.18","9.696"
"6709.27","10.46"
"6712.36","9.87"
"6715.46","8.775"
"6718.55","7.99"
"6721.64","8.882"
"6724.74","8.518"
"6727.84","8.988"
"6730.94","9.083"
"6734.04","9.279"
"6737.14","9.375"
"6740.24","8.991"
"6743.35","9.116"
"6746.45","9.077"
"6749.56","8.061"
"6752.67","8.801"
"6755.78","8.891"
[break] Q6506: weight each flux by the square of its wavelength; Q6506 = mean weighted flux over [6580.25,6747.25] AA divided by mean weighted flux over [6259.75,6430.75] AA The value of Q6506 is 1.22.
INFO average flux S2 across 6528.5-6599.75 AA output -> 12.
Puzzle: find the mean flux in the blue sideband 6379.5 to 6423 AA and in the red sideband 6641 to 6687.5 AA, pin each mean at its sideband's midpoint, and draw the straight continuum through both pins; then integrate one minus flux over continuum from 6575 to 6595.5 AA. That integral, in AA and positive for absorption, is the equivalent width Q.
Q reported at -3.3 AA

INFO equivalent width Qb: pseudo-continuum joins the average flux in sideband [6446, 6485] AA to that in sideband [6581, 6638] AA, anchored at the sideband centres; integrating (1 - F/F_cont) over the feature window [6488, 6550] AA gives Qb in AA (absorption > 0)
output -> -3.2 AA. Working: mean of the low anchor 11.4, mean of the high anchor 11.5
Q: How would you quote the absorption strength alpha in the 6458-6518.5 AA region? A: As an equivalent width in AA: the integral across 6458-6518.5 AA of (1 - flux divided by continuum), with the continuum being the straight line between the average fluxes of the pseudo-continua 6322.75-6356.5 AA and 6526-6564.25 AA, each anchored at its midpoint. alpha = 0.6 AA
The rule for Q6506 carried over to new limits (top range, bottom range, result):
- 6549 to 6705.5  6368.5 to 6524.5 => 1.07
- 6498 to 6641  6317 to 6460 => 1.23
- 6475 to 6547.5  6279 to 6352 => 1.38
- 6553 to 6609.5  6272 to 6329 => 1.48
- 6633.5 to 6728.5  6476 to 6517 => 0.92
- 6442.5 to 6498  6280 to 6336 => 1.33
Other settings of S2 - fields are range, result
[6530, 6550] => 12.5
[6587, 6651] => 11.4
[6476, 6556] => 12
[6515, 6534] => 12.4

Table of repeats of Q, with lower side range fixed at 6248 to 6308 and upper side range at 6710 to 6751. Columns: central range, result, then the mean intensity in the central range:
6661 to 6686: -4.3 AA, 10.3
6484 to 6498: -4.5 AA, 11.1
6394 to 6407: -3.7 AA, 10.5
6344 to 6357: -3.7 AA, 10.3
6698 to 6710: -1.8 AA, 10.2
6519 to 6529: -4.8 AA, 12.5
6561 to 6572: -3.8 AA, 11.5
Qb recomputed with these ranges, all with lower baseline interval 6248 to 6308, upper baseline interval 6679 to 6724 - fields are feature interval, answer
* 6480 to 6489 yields -3.1 AA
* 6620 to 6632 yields -2.6 AA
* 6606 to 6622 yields -4.2 AA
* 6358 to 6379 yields -4.5 AA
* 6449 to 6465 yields -4.3 AA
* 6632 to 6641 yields -1.8 AA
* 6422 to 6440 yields -4.4 AA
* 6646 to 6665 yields -2.2 AA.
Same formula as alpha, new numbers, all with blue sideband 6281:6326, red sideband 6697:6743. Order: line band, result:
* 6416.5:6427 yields -1.58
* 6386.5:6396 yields -0.22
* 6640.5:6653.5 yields -2.19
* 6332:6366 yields -4.36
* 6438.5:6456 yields -3.65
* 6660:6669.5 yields -1.25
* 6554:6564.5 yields -3.21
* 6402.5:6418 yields -3.06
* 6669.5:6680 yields -1.54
